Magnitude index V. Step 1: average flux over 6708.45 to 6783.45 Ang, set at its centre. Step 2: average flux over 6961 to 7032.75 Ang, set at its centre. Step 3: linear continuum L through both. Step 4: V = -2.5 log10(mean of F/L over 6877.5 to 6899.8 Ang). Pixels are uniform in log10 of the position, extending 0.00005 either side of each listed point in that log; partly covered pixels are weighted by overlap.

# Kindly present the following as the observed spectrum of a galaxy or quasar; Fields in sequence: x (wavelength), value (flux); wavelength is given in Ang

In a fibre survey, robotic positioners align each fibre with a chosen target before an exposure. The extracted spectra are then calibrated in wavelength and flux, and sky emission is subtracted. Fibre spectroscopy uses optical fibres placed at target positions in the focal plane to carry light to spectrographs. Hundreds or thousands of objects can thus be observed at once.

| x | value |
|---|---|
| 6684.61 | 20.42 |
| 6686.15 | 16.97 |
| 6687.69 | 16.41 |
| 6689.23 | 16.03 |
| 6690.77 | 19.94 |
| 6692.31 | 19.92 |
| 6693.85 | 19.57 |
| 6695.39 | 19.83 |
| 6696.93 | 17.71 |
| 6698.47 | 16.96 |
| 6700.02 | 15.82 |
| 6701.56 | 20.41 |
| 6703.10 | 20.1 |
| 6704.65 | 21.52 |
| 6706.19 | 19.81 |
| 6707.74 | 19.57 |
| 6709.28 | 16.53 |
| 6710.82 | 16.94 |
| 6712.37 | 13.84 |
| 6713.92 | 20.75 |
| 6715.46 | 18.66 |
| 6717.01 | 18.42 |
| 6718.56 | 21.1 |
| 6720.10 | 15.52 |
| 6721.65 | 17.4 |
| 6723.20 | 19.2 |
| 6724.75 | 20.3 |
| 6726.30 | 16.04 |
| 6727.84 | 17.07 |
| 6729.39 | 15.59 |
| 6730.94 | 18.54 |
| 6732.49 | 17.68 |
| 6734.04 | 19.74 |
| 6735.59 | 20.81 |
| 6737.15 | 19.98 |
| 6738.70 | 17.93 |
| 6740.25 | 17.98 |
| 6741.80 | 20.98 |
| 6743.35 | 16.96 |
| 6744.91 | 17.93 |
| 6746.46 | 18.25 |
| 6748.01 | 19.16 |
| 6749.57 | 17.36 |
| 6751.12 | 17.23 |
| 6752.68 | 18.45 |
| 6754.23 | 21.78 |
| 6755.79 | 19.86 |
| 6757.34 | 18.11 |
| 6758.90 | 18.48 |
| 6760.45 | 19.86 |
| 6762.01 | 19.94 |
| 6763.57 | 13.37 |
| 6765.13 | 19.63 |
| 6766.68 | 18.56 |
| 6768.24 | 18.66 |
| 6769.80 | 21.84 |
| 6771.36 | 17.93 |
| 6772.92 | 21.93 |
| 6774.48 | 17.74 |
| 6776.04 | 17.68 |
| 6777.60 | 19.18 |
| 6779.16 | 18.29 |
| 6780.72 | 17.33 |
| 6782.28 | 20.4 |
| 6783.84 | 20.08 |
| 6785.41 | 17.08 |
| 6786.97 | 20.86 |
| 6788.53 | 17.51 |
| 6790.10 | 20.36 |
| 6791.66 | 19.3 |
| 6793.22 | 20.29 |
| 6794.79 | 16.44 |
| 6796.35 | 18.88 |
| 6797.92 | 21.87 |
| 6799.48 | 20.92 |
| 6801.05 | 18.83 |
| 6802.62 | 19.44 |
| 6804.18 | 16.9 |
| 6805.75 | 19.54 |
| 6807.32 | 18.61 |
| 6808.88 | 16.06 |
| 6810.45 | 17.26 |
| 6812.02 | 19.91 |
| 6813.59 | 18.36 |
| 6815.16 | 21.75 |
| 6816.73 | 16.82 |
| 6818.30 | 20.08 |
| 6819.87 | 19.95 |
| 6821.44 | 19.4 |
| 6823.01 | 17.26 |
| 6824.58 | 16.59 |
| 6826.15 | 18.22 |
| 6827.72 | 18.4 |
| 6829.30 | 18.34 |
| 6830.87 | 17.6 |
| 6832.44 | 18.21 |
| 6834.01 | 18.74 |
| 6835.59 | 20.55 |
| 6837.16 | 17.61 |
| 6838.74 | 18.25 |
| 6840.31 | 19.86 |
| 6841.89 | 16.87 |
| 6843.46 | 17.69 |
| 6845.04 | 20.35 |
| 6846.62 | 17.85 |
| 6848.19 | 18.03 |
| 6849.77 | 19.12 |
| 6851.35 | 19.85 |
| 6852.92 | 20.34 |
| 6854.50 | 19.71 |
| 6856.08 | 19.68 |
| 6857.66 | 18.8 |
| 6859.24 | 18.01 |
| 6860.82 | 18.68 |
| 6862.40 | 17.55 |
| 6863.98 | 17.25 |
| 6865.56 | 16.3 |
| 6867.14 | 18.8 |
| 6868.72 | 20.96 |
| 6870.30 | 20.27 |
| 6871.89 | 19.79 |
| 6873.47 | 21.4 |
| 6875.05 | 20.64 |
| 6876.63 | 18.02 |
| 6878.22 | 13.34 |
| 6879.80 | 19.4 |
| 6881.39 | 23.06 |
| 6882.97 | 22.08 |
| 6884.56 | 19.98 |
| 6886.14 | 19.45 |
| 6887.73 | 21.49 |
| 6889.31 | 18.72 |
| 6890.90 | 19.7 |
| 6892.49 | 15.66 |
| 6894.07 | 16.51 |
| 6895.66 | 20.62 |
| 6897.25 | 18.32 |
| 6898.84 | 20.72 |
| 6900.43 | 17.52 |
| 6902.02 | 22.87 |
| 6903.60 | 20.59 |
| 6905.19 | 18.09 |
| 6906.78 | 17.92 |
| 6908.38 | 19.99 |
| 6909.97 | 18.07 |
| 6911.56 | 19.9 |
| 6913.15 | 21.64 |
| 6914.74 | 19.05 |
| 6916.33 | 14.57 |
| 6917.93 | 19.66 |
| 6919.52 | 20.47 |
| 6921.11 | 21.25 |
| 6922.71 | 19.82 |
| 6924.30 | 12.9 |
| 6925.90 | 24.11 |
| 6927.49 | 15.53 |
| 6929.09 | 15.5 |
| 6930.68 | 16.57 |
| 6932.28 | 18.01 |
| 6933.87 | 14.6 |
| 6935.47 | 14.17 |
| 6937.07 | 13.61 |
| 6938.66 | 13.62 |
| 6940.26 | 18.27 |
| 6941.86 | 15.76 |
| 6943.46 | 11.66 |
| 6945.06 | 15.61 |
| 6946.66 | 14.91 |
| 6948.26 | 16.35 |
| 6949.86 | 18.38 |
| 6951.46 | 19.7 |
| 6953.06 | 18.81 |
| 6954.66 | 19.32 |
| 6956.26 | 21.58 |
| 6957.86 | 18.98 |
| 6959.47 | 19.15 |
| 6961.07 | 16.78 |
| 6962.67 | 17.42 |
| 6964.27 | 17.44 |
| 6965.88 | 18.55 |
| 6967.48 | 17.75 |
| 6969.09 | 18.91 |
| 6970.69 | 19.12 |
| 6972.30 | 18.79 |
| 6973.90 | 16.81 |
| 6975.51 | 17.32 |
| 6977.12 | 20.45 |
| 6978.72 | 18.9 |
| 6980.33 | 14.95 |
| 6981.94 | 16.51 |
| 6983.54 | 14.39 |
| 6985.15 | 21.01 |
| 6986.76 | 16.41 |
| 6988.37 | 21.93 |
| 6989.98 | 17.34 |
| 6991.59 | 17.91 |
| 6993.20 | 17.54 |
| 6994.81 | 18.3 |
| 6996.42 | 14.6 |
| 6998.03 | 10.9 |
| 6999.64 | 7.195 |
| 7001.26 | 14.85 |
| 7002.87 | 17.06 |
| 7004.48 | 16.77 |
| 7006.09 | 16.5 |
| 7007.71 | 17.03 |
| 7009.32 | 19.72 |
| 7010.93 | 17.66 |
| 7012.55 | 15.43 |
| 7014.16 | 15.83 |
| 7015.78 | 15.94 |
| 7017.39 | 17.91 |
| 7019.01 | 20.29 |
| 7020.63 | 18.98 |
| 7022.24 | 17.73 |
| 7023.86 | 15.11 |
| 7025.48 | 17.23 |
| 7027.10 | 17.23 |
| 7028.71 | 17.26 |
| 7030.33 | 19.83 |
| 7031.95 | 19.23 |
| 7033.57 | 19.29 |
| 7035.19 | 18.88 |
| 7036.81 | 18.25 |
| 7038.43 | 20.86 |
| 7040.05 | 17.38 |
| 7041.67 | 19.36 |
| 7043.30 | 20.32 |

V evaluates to -0.09 mag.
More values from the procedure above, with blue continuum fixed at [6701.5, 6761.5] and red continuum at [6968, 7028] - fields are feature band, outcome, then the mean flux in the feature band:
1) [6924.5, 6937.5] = 0.07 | 16.4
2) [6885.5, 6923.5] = -0.10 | 19.3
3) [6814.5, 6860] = -0.05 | 18.7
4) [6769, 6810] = -0.05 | 19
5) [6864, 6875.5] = -0.10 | 19.5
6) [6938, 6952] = 0.09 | 16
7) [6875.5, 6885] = -0.09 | 19.3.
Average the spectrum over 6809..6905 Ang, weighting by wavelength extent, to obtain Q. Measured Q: 19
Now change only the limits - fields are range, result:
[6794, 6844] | 18.6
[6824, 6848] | 18.4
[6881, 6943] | 18.4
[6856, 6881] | 18.7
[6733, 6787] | 18.9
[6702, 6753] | 18.4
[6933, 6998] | 17.3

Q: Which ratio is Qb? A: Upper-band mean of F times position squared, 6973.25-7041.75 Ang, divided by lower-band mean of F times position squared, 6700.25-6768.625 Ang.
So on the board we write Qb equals 1.01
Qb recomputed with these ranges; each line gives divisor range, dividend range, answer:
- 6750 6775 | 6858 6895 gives 1.04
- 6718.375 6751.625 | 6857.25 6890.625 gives 1.10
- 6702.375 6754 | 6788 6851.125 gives 1.04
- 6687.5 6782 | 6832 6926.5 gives 1.07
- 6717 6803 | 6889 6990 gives 1.01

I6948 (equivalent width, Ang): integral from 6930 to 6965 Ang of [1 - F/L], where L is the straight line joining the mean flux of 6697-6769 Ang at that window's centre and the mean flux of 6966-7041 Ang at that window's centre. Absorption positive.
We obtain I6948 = 1.5 Ang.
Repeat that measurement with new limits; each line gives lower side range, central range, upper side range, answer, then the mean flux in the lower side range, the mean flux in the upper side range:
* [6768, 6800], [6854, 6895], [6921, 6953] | -3.4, 19.3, 16.5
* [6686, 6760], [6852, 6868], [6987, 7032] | -0.8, 18.5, 16.9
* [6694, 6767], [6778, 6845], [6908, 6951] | -3.0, 18.5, 17.2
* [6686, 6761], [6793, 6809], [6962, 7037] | -0.7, 18.5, 17.3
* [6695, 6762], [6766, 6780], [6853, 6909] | -0.3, 18.5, 19.2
